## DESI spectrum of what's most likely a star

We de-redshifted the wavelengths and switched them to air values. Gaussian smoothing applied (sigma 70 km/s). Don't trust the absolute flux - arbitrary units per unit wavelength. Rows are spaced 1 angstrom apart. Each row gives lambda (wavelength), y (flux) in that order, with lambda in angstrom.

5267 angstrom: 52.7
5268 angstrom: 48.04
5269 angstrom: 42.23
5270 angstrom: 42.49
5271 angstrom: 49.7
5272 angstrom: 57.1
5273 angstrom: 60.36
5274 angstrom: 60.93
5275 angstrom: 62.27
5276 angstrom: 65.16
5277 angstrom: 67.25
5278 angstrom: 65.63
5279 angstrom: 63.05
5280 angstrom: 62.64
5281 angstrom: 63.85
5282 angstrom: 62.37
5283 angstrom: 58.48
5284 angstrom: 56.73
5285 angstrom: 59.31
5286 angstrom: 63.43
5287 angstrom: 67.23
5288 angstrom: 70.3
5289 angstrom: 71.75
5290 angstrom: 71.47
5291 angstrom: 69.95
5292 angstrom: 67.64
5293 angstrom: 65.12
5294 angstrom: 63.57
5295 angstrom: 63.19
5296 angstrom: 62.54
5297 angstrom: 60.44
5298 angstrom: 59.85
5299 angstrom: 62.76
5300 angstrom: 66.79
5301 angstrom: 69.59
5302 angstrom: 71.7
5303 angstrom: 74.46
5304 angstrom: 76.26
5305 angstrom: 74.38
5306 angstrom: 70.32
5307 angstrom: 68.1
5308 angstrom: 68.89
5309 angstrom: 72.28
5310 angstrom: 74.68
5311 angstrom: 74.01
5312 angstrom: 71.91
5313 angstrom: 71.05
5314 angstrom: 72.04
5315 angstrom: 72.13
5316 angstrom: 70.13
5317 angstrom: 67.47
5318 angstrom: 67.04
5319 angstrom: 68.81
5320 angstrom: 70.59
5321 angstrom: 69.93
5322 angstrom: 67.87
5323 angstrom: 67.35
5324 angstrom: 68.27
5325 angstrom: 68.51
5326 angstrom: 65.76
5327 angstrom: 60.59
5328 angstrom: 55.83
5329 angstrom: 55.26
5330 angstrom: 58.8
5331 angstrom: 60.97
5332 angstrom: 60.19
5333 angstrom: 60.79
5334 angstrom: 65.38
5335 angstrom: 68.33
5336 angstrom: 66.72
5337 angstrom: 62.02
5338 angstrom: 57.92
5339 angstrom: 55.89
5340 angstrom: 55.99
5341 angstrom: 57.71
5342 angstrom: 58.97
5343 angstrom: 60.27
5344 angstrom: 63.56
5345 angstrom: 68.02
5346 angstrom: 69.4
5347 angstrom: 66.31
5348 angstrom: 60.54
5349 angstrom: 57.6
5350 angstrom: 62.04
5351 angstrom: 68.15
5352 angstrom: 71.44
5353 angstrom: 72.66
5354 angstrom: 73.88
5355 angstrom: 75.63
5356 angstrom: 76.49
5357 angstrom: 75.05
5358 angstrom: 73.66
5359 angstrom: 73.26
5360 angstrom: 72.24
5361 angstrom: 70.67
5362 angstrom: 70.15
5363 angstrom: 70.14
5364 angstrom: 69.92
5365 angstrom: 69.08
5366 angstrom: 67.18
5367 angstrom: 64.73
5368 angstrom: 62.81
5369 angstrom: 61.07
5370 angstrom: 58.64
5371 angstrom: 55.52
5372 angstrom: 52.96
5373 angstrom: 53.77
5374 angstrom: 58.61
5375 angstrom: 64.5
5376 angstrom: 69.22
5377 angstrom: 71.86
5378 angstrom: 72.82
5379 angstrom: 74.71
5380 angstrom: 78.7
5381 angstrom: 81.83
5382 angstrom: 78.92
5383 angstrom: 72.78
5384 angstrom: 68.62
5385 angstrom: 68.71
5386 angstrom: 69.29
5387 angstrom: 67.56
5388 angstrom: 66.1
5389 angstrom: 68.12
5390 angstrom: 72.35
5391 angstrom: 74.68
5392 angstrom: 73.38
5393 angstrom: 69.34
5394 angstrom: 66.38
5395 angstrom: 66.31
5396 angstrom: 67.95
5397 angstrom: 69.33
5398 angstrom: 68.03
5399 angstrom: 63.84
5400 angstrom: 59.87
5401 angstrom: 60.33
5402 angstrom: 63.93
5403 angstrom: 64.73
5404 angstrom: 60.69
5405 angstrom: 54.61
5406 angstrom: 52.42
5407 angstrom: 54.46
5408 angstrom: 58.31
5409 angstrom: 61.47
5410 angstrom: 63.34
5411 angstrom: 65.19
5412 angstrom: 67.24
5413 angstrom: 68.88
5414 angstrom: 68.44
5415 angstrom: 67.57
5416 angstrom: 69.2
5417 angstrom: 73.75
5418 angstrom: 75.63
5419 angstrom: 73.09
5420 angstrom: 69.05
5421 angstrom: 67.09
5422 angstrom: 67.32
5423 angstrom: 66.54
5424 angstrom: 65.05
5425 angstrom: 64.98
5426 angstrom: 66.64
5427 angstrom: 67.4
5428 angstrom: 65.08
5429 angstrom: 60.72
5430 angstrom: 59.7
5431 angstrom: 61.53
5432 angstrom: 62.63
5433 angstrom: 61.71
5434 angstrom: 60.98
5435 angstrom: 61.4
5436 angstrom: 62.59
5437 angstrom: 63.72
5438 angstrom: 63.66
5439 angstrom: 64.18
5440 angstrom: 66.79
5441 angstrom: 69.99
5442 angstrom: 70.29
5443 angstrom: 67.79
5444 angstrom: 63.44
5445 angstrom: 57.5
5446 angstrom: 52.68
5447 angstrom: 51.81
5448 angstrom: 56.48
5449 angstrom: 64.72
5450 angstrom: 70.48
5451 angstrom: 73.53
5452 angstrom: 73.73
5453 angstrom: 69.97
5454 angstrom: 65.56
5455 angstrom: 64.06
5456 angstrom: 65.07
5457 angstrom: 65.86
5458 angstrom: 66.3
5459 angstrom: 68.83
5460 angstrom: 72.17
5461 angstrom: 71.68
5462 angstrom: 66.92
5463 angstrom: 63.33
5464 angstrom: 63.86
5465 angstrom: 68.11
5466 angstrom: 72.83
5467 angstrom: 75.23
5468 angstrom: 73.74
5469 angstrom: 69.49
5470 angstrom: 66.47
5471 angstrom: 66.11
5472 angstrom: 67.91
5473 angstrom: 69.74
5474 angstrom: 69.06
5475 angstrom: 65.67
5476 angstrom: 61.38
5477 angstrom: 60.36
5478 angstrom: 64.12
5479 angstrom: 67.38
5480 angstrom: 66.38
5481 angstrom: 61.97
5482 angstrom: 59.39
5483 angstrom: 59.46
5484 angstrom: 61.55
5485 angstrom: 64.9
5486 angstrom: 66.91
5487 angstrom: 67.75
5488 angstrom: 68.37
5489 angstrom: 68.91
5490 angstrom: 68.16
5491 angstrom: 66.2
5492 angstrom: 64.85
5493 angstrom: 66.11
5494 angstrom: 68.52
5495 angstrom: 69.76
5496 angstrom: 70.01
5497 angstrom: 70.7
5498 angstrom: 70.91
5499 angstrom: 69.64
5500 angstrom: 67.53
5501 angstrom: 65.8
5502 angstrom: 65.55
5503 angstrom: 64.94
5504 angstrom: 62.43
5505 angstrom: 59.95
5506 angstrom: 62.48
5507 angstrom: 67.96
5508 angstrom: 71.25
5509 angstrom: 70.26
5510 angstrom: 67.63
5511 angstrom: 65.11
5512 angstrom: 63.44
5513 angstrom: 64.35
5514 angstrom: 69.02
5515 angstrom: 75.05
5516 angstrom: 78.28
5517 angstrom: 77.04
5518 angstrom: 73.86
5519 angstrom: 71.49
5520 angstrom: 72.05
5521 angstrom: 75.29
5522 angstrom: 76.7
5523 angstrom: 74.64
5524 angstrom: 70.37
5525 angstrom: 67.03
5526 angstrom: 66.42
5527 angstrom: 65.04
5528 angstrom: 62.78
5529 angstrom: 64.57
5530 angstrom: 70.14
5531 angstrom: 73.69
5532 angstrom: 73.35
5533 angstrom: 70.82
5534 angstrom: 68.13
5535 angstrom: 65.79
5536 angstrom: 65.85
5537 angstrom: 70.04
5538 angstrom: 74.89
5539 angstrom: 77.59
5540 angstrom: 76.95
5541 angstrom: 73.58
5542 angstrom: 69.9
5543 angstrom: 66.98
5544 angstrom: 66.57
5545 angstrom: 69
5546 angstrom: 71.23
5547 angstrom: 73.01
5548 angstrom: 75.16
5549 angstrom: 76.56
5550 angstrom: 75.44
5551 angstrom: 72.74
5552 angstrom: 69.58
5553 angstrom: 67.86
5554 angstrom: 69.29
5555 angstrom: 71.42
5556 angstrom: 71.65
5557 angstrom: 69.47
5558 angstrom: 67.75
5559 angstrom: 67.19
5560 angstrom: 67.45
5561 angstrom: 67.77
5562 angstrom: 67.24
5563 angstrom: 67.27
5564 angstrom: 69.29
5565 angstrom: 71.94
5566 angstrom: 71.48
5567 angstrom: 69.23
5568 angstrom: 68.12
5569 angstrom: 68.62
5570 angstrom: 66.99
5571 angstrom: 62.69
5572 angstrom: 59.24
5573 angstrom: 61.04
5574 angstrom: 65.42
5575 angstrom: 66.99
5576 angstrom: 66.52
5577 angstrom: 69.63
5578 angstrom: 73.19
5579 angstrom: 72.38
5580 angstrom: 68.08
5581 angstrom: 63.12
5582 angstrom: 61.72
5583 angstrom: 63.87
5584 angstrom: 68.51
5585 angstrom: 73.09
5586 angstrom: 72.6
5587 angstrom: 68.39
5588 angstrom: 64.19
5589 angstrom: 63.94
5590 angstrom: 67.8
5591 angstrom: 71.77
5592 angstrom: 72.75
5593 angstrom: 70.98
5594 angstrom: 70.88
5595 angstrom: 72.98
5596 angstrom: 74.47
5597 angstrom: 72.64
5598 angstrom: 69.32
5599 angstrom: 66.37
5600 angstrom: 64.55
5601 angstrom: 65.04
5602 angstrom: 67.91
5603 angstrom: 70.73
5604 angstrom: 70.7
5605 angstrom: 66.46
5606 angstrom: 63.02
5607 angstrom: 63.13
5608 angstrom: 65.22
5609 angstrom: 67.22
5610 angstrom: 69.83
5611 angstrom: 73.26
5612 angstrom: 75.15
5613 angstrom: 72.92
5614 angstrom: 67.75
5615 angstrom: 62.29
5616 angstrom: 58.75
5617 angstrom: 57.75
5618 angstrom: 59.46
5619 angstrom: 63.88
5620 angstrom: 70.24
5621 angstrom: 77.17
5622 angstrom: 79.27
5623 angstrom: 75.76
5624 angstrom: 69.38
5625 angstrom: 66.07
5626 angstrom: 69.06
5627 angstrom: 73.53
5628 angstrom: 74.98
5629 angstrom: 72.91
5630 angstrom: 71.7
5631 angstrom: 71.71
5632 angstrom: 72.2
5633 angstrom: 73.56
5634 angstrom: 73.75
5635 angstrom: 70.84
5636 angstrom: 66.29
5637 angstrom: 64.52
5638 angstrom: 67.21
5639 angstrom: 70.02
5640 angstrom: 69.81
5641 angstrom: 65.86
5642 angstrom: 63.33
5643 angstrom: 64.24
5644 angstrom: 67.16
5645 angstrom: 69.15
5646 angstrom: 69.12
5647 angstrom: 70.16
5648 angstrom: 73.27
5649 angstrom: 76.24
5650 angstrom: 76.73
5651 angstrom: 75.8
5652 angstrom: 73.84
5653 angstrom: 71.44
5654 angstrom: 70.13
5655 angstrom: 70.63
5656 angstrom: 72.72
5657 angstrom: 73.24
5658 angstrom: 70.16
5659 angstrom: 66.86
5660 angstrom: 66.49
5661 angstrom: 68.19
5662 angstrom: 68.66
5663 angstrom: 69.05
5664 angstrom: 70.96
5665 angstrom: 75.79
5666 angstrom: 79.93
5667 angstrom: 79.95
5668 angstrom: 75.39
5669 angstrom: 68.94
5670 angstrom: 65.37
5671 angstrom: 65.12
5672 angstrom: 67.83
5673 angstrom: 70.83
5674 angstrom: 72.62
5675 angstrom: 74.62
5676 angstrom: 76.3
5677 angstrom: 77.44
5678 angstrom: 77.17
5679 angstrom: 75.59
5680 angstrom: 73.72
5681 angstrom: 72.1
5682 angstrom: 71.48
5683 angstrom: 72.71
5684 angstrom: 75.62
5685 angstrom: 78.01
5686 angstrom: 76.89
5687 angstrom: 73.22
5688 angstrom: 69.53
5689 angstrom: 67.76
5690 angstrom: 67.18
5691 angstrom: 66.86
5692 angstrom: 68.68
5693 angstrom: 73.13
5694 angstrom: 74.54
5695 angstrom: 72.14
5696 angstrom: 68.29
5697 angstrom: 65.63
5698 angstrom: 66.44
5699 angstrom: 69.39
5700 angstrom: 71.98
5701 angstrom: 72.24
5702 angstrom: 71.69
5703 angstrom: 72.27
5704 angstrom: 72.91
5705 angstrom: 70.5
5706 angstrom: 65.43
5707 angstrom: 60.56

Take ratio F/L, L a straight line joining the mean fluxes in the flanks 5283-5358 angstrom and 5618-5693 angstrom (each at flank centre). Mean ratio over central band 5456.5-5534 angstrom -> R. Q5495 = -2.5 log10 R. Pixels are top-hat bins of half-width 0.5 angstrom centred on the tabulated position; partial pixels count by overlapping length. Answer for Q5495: 0.02 mag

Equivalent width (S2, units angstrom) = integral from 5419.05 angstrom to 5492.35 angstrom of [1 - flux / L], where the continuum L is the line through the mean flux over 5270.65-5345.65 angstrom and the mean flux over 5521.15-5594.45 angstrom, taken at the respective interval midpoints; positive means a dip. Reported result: 2.1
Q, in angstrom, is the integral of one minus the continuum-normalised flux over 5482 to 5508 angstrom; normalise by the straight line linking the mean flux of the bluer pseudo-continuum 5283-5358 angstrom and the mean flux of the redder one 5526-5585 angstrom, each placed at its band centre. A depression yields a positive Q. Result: 0.8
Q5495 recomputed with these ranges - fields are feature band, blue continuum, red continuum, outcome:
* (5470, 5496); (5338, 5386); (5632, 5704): 0.048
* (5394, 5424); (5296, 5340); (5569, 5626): 0.031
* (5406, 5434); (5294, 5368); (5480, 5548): 0.041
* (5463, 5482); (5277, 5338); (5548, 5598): 0.017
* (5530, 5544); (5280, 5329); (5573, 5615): -0.045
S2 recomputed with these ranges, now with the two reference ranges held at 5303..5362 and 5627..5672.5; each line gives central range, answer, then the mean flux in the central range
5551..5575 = 0.7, 67.8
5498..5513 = 0.7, 66.1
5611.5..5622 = 0.5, 67.1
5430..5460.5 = 1.7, 64.6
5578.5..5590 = 0.4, 67.3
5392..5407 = 1.0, 63.4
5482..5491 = 0.5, 65.4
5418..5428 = 0.1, 67.8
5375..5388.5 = -0.9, 72.1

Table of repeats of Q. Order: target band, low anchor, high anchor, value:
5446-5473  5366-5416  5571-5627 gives -0.3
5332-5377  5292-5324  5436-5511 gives 1.9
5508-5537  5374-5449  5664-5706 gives -0.6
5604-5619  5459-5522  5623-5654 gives 0.9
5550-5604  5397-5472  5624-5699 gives 0.4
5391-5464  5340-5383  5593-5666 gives 3.0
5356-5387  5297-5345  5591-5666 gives -0.8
